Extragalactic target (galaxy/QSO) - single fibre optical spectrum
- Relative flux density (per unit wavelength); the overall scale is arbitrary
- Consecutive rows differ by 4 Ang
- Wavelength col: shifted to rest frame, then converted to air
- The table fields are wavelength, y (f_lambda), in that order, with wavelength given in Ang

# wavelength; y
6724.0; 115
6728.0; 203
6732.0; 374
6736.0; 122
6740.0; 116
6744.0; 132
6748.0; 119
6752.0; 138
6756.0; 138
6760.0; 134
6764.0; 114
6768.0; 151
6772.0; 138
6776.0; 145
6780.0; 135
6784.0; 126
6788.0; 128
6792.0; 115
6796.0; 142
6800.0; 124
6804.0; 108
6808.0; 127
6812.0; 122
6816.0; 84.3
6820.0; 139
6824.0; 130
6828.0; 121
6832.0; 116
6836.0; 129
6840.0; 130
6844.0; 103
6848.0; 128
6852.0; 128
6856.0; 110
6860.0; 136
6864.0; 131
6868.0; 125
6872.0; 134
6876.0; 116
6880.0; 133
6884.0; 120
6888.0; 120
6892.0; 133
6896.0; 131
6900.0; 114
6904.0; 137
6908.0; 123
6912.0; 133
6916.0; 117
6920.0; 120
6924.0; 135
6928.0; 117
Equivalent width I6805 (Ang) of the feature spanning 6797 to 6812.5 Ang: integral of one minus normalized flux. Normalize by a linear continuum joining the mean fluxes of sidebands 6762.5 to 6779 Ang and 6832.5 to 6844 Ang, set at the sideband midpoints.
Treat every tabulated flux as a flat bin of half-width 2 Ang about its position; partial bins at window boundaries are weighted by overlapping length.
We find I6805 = 1.0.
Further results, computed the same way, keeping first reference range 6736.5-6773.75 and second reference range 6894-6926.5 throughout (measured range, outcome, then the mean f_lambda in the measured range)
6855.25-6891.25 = 0.4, 126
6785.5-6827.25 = 2.3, 122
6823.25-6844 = 0.9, 123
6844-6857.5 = 0.9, 120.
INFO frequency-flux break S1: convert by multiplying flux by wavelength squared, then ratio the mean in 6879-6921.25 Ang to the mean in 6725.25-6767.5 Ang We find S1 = 0.8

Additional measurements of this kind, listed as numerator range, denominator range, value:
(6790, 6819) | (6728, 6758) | 0.73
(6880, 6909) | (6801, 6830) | 1.08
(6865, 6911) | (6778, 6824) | 1.05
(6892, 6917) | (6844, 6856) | 1.07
